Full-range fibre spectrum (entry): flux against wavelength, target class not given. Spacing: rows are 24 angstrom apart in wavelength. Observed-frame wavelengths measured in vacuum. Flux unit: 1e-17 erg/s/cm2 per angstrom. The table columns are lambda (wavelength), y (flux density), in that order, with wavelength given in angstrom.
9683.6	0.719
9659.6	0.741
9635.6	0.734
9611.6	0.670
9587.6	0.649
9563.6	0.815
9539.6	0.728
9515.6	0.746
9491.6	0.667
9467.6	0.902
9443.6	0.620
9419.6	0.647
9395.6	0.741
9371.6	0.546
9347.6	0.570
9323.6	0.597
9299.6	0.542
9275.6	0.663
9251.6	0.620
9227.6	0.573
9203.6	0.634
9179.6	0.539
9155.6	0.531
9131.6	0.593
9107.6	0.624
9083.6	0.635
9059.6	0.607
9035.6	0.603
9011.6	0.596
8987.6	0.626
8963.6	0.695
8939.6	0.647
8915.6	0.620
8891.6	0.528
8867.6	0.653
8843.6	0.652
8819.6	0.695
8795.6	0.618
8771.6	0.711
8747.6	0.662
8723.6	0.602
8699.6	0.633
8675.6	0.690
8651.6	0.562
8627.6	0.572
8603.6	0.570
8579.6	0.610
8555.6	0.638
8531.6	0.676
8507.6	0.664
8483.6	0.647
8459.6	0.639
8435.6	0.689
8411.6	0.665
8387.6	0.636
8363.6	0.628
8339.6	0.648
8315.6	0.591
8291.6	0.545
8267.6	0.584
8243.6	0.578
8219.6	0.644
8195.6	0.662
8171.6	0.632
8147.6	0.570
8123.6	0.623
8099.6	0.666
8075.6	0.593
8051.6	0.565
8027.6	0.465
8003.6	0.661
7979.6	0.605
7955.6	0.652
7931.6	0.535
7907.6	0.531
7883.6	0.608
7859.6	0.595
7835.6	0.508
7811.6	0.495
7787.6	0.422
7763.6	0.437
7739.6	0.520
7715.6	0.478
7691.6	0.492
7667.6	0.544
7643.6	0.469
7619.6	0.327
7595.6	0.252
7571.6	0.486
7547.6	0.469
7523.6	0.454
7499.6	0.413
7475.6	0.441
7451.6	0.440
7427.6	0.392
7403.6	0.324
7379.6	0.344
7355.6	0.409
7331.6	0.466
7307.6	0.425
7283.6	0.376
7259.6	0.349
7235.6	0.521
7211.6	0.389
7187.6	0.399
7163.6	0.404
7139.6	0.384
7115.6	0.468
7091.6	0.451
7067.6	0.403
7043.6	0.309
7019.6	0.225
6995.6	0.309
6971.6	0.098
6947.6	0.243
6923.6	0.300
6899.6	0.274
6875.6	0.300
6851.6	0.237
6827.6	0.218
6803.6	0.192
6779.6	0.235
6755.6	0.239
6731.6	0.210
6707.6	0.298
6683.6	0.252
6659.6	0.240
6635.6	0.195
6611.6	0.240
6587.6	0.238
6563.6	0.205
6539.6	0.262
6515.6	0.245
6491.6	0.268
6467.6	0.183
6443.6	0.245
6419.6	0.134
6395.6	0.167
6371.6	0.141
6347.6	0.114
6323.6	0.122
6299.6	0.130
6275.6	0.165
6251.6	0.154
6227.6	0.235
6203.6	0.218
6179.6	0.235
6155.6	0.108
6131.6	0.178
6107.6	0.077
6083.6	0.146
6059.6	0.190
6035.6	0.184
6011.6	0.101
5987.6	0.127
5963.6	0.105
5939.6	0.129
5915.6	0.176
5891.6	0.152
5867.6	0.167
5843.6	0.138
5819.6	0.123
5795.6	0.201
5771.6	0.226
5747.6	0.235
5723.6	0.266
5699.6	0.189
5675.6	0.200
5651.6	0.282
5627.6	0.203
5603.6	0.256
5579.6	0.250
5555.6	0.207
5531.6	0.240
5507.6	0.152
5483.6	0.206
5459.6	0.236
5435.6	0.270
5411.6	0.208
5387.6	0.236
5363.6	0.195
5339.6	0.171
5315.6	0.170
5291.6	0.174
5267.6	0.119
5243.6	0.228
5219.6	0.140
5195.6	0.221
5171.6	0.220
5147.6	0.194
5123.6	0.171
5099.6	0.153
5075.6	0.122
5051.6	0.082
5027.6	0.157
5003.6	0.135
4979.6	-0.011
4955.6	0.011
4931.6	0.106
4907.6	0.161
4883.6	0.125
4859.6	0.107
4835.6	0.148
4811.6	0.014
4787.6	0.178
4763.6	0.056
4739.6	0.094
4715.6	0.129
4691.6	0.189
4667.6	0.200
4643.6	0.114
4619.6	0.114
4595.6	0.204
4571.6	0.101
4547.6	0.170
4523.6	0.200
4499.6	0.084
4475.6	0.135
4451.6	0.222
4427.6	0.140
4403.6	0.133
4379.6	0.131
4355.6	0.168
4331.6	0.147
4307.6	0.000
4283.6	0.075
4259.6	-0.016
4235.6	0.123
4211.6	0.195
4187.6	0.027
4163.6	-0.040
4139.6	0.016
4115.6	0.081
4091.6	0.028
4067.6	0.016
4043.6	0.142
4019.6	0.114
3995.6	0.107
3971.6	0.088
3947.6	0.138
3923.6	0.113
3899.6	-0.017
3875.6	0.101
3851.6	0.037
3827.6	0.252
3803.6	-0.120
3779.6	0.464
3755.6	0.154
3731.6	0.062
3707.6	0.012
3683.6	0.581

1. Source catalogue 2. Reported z 0.77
